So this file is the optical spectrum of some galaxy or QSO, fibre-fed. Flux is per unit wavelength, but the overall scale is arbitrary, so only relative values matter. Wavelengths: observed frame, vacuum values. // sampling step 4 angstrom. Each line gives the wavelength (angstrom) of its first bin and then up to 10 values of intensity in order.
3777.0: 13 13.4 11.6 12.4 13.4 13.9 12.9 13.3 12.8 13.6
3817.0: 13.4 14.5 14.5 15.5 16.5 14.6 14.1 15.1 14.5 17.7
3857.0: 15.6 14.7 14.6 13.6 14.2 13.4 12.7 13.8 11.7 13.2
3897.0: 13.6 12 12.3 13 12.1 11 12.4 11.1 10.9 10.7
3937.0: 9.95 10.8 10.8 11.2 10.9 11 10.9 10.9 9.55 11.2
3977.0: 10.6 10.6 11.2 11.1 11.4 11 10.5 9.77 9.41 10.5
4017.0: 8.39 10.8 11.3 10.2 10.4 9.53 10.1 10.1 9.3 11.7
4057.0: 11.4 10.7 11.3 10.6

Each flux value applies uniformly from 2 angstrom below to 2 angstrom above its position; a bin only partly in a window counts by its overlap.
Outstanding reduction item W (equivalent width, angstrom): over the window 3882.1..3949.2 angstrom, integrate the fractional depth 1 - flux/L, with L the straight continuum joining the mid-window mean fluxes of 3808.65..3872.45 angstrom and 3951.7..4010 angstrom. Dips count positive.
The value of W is 4.07 angstrom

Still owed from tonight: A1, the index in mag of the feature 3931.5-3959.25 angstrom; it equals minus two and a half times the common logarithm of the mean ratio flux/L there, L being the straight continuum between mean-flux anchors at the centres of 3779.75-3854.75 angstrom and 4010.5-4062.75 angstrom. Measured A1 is 0.11 mag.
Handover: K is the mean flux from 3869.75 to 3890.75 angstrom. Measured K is 13.2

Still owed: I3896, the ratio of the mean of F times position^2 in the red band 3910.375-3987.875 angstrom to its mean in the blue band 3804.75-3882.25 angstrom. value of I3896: 0.8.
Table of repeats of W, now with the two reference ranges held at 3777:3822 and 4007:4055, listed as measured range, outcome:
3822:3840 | -3.4 angstrom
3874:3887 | -1.4 angstrom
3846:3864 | -4.5 angstrom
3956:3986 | 0.6 angstrom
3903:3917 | -0.6 angstrom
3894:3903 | -0.7 angstrom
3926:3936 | 0.6 angstrom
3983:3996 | -0.6 angstrom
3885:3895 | -0.6 angstrom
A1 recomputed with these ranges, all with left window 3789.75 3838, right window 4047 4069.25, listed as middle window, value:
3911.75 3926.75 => 0.091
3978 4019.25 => 0.122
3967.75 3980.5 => 0.137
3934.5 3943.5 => 0.189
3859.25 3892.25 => -0.028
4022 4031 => 0.050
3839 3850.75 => -0.073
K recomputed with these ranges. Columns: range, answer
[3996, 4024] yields 10.1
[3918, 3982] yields 10.9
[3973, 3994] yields 11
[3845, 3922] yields 13.5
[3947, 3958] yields 11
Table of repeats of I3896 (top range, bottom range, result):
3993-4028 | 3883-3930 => 0.88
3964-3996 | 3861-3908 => 0.86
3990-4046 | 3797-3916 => 0.80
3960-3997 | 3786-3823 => 0.89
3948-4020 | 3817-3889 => 0.77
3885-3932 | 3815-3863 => 0.84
